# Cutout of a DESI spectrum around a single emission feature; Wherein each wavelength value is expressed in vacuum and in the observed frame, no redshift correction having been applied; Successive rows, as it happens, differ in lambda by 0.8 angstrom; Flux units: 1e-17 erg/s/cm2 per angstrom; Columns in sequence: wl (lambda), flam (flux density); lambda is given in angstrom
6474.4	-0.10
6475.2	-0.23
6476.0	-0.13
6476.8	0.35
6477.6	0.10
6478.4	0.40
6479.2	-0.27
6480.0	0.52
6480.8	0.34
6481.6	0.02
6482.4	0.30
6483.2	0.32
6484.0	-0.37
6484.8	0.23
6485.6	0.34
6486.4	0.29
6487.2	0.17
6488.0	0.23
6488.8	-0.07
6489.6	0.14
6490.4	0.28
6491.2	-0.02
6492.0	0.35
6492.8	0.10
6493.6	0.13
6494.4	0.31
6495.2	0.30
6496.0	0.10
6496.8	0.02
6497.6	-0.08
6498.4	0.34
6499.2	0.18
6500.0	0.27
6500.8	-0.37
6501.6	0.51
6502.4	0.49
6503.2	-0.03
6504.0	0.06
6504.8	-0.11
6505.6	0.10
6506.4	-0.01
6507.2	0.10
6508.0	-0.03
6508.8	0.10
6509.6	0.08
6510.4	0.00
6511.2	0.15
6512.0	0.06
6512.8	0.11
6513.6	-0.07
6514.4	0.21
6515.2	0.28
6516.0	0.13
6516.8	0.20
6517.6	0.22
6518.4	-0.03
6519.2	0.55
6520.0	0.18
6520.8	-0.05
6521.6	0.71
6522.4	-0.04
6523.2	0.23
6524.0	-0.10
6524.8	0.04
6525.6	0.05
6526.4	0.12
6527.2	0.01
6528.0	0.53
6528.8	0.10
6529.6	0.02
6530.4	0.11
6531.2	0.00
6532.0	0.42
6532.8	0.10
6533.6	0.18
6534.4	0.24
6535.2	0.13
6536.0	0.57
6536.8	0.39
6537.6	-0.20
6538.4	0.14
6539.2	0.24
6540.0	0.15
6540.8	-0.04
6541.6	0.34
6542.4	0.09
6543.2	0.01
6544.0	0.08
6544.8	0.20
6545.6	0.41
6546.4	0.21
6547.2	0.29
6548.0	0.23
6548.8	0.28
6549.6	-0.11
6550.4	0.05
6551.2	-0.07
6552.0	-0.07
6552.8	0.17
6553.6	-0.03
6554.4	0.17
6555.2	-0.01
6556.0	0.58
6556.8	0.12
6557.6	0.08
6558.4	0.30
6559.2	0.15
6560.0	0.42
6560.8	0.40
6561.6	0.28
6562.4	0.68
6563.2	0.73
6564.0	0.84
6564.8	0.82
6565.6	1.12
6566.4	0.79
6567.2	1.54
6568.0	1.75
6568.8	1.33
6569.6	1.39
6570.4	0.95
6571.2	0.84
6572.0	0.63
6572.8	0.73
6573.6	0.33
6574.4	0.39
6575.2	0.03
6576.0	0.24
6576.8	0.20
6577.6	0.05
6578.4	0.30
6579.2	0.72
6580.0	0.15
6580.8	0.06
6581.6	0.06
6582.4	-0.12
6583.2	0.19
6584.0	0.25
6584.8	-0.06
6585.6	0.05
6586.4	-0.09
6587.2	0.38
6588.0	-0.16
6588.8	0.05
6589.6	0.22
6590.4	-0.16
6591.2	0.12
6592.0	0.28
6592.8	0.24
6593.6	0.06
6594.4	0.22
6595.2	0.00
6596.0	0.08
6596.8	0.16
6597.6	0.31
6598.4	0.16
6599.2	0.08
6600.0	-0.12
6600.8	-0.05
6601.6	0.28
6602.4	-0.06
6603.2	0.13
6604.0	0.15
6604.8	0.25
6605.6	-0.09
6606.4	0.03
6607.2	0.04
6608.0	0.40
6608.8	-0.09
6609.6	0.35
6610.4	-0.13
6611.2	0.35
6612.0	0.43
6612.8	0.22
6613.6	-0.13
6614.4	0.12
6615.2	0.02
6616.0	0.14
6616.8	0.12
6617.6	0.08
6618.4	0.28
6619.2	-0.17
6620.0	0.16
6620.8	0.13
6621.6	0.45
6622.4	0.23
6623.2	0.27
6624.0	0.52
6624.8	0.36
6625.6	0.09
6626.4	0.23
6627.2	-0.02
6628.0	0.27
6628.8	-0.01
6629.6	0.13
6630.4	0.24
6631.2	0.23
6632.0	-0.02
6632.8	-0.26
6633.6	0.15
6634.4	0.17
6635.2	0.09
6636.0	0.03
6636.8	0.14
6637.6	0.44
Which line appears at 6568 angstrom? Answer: [O II]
